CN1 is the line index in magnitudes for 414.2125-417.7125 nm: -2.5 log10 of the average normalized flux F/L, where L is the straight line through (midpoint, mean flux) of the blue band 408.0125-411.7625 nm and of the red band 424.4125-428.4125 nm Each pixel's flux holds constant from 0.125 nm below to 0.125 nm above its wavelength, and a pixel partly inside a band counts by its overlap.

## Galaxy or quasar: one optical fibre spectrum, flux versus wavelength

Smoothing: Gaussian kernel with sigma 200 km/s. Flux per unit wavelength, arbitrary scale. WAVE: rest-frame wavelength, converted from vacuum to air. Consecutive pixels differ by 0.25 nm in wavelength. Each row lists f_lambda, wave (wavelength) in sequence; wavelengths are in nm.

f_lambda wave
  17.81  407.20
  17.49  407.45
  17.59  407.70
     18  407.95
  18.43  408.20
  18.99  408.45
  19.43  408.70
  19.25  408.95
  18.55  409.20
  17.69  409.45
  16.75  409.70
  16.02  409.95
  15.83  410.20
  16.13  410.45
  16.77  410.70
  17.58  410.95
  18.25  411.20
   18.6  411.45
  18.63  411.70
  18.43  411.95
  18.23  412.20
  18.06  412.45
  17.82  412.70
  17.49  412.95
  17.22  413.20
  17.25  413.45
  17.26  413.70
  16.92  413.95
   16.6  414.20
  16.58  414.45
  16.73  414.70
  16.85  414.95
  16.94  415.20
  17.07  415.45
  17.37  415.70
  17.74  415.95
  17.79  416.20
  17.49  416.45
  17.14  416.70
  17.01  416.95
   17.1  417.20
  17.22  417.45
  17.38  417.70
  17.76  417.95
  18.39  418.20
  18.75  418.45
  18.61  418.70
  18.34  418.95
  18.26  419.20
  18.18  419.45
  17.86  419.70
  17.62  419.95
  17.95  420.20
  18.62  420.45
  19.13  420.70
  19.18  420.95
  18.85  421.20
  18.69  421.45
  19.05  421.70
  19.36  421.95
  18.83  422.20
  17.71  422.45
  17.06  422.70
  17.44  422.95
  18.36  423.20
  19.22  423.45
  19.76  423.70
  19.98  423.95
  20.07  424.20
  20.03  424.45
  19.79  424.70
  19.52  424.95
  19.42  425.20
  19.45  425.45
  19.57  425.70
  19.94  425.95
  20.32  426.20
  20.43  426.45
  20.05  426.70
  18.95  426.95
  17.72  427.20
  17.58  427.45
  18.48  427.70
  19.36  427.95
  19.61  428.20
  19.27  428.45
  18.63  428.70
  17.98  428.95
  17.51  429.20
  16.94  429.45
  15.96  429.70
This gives 0.075 mag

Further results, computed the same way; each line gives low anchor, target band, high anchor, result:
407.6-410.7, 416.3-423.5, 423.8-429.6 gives 0.026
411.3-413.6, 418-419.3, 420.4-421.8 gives 0.013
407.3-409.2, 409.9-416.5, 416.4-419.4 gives 0.048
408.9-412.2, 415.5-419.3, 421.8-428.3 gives 0.035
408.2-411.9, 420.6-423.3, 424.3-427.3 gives 0.038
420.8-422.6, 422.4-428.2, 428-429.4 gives -0.029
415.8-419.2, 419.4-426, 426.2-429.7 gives -0.042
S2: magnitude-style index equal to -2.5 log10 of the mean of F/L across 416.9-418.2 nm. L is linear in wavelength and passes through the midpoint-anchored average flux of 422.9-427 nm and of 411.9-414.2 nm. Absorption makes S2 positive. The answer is 0.06 mag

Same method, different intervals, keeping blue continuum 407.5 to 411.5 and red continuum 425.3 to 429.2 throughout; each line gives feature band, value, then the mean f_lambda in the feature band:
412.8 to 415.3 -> 0.067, 17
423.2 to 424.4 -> -0.045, 19.6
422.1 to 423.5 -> 0.043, 18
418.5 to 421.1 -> 0.008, 18.4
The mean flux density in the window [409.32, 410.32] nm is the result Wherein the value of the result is 16.6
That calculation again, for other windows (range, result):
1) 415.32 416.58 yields 17.5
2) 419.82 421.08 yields 18.5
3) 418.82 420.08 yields 18.1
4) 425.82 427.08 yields 19.9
